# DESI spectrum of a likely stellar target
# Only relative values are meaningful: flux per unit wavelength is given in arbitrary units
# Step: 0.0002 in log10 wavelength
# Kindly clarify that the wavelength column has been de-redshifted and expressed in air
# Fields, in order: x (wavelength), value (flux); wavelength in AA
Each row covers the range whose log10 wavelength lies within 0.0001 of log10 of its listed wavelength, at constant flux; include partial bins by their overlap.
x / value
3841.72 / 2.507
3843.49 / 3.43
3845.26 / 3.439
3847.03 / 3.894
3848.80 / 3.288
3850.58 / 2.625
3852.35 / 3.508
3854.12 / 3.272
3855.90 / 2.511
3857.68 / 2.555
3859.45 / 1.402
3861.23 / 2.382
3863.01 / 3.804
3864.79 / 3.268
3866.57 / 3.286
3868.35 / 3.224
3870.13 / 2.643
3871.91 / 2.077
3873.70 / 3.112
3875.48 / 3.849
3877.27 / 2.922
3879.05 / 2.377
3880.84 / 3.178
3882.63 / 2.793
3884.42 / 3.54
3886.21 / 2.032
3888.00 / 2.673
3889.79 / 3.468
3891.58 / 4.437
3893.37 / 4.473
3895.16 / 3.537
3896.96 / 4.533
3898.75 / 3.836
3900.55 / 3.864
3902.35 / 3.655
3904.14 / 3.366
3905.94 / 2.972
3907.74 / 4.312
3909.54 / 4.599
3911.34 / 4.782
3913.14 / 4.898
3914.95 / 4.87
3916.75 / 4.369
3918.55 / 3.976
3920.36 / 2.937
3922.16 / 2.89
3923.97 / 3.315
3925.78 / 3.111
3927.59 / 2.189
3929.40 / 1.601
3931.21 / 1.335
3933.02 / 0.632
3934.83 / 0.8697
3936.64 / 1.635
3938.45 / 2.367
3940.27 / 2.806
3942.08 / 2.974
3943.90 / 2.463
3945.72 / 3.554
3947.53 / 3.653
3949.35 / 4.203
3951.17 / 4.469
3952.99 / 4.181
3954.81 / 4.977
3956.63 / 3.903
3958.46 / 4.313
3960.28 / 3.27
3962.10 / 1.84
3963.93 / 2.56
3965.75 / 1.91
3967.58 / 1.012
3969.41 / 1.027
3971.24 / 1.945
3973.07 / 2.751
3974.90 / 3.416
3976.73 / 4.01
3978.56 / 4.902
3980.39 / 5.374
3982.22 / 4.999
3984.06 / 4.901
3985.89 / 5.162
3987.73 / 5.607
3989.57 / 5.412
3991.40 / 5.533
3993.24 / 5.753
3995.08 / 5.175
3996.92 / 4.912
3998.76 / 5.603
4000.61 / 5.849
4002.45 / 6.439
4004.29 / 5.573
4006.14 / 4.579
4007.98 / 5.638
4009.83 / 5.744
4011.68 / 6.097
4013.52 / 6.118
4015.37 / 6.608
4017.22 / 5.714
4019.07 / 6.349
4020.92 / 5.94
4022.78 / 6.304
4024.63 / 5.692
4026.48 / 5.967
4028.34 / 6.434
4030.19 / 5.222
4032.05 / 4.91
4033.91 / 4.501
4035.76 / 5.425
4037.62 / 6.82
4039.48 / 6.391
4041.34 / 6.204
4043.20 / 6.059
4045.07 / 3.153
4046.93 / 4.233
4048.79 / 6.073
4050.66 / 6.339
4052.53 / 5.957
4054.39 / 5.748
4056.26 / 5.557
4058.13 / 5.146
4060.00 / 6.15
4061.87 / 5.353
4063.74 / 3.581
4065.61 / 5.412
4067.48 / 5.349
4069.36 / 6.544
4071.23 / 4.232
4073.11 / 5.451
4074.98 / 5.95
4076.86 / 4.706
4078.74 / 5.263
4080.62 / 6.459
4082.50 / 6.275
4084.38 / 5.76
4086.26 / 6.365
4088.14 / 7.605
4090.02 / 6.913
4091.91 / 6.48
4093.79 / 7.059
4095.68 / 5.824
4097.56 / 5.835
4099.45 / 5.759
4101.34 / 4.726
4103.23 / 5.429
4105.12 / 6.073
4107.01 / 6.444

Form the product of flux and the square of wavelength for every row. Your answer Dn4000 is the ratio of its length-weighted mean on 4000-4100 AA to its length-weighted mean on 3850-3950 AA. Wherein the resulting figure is 1.98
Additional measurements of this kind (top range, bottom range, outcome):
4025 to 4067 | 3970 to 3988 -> 1.35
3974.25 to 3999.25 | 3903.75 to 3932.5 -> 1.53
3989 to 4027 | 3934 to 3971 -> 2.05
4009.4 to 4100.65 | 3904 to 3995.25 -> 1.74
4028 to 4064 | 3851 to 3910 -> 1.84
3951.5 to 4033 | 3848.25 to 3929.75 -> 1.51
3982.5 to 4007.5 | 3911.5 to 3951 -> 1.90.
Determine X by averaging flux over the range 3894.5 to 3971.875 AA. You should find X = 3.15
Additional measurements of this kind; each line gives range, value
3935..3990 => 3.47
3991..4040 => 5.75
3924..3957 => 2.83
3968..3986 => 3.71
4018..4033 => 5.85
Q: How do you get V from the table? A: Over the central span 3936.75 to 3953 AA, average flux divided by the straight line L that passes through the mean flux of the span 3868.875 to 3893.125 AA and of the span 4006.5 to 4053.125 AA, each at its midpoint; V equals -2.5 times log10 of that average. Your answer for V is 0.27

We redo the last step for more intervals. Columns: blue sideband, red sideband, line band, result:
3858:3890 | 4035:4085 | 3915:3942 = 0.39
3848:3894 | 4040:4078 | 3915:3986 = 0.28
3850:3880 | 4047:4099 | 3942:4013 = 0.06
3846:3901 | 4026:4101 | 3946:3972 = 0.35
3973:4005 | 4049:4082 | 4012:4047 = -0.08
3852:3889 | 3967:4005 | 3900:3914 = -0.19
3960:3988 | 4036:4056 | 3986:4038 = -0.24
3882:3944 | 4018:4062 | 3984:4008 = -0.13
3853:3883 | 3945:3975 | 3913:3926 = -0.25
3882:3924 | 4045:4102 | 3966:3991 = 0.20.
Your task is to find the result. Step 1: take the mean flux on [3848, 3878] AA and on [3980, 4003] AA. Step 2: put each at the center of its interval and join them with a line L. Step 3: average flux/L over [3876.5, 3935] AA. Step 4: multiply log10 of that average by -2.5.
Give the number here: 0.12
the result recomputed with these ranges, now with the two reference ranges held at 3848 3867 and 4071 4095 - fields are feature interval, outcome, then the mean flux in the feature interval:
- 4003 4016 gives -0.14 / 5.77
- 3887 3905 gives -0.10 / 3.78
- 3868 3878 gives 0.05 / 2.96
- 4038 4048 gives 0.04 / 5.31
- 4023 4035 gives -0.04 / 5.51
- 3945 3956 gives 0.01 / 4.18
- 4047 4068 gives 0.05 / 5.47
